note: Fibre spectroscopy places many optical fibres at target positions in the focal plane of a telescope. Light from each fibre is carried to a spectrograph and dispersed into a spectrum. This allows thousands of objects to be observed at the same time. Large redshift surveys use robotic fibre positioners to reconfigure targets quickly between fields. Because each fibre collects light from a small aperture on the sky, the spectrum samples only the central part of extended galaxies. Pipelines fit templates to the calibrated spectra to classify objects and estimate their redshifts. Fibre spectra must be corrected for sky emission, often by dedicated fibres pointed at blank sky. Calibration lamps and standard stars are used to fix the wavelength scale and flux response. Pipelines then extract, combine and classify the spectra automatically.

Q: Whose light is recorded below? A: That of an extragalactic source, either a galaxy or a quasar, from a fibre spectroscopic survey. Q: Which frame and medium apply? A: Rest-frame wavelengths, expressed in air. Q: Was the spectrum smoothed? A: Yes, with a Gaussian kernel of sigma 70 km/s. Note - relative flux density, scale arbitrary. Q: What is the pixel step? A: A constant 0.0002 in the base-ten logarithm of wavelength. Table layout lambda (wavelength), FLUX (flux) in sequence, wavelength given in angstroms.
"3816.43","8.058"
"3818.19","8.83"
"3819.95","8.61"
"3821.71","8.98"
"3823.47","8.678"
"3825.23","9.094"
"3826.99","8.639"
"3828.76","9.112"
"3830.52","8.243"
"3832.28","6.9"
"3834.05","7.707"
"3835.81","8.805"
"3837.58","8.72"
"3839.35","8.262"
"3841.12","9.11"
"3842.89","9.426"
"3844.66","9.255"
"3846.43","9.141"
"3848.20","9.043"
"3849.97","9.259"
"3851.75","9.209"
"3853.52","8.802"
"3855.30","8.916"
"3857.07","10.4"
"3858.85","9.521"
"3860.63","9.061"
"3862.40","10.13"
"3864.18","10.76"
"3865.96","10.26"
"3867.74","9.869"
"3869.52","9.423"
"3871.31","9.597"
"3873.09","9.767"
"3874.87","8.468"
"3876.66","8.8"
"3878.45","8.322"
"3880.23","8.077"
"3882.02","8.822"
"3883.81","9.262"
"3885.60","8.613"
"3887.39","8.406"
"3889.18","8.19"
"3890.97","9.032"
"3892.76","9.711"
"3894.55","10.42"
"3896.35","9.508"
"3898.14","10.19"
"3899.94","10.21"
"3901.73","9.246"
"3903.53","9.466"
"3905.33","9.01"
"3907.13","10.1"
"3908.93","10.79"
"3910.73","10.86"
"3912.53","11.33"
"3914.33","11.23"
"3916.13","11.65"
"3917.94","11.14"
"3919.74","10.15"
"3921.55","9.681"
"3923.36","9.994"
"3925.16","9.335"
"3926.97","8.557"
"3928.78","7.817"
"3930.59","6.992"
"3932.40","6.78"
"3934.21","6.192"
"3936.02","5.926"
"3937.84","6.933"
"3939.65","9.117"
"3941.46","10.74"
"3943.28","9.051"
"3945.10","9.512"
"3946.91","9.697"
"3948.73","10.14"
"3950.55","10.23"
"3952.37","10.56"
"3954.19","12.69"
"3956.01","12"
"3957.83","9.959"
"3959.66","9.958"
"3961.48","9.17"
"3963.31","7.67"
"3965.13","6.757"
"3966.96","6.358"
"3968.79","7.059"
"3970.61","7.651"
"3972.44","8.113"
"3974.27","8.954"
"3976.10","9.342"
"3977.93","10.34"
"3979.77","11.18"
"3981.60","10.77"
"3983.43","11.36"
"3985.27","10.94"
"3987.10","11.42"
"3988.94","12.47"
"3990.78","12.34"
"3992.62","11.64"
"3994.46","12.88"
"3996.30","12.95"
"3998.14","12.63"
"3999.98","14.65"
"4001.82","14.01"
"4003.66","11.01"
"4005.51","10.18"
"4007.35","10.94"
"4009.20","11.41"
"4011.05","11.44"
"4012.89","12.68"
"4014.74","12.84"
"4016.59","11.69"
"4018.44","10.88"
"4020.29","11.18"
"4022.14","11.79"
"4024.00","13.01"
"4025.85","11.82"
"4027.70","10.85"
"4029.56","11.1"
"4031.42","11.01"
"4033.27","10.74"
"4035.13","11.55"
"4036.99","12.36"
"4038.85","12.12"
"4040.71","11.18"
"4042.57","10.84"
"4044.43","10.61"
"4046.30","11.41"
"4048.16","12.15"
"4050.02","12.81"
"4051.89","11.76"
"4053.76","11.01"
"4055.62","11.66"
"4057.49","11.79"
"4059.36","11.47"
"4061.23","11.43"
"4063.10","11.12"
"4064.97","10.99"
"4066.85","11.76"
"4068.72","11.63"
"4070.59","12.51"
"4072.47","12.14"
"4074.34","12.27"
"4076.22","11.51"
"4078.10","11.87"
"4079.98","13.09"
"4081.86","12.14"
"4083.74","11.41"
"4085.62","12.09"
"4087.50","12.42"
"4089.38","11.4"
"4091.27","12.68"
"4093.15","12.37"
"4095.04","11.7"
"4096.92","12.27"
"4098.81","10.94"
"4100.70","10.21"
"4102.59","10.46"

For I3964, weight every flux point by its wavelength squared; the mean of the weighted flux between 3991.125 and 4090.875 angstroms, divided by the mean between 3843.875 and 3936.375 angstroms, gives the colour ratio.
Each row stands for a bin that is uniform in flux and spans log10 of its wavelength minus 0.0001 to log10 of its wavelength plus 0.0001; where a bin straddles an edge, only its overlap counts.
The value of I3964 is 1.37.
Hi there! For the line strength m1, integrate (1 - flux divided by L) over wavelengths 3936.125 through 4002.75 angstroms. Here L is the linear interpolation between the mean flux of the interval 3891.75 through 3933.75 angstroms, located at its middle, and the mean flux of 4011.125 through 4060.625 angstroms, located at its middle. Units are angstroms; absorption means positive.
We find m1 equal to 2.2 angstroms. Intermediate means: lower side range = 9.71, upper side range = 11.6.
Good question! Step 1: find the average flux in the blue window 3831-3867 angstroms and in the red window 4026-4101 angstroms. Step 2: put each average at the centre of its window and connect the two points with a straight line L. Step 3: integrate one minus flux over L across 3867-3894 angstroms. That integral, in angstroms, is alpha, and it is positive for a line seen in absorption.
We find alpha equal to 1.51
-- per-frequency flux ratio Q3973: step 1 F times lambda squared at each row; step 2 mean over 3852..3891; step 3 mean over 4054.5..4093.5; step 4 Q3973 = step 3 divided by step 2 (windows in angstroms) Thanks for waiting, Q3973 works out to 1.4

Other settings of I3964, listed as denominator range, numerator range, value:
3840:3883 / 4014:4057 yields 1.36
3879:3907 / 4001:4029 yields 1.35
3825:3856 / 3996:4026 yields 1.50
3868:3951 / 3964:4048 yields 1.26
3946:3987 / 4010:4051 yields 1.25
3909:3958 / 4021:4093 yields 1.30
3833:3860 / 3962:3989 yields 1.10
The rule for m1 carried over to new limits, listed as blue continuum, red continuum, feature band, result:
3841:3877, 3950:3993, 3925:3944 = 3.68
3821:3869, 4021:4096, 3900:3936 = 2.03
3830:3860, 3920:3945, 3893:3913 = -3.65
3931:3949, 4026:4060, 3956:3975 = 1.53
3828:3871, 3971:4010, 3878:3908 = 1.86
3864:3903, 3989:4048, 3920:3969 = 7.22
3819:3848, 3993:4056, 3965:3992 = 3.14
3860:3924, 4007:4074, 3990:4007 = -2.07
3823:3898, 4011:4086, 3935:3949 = 1.93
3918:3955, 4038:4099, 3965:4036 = -4.66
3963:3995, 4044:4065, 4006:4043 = -2.34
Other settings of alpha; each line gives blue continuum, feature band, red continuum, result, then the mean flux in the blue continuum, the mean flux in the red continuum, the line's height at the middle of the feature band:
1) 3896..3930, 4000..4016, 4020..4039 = -1.0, 9.99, 11.6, 11.3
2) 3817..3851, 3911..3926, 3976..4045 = -0.7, 8.72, 11.7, 10.1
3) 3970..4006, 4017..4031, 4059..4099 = 0.0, 11.3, 11.9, 11.5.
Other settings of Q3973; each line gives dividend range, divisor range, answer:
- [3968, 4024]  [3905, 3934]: 1.22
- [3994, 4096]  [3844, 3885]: 1.39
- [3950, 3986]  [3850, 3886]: 1.08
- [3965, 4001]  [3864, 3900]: 1.20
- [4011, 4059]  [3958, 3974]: 1.51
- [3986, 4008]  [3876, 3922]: 1.33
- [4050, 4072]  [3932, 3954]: 1.38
